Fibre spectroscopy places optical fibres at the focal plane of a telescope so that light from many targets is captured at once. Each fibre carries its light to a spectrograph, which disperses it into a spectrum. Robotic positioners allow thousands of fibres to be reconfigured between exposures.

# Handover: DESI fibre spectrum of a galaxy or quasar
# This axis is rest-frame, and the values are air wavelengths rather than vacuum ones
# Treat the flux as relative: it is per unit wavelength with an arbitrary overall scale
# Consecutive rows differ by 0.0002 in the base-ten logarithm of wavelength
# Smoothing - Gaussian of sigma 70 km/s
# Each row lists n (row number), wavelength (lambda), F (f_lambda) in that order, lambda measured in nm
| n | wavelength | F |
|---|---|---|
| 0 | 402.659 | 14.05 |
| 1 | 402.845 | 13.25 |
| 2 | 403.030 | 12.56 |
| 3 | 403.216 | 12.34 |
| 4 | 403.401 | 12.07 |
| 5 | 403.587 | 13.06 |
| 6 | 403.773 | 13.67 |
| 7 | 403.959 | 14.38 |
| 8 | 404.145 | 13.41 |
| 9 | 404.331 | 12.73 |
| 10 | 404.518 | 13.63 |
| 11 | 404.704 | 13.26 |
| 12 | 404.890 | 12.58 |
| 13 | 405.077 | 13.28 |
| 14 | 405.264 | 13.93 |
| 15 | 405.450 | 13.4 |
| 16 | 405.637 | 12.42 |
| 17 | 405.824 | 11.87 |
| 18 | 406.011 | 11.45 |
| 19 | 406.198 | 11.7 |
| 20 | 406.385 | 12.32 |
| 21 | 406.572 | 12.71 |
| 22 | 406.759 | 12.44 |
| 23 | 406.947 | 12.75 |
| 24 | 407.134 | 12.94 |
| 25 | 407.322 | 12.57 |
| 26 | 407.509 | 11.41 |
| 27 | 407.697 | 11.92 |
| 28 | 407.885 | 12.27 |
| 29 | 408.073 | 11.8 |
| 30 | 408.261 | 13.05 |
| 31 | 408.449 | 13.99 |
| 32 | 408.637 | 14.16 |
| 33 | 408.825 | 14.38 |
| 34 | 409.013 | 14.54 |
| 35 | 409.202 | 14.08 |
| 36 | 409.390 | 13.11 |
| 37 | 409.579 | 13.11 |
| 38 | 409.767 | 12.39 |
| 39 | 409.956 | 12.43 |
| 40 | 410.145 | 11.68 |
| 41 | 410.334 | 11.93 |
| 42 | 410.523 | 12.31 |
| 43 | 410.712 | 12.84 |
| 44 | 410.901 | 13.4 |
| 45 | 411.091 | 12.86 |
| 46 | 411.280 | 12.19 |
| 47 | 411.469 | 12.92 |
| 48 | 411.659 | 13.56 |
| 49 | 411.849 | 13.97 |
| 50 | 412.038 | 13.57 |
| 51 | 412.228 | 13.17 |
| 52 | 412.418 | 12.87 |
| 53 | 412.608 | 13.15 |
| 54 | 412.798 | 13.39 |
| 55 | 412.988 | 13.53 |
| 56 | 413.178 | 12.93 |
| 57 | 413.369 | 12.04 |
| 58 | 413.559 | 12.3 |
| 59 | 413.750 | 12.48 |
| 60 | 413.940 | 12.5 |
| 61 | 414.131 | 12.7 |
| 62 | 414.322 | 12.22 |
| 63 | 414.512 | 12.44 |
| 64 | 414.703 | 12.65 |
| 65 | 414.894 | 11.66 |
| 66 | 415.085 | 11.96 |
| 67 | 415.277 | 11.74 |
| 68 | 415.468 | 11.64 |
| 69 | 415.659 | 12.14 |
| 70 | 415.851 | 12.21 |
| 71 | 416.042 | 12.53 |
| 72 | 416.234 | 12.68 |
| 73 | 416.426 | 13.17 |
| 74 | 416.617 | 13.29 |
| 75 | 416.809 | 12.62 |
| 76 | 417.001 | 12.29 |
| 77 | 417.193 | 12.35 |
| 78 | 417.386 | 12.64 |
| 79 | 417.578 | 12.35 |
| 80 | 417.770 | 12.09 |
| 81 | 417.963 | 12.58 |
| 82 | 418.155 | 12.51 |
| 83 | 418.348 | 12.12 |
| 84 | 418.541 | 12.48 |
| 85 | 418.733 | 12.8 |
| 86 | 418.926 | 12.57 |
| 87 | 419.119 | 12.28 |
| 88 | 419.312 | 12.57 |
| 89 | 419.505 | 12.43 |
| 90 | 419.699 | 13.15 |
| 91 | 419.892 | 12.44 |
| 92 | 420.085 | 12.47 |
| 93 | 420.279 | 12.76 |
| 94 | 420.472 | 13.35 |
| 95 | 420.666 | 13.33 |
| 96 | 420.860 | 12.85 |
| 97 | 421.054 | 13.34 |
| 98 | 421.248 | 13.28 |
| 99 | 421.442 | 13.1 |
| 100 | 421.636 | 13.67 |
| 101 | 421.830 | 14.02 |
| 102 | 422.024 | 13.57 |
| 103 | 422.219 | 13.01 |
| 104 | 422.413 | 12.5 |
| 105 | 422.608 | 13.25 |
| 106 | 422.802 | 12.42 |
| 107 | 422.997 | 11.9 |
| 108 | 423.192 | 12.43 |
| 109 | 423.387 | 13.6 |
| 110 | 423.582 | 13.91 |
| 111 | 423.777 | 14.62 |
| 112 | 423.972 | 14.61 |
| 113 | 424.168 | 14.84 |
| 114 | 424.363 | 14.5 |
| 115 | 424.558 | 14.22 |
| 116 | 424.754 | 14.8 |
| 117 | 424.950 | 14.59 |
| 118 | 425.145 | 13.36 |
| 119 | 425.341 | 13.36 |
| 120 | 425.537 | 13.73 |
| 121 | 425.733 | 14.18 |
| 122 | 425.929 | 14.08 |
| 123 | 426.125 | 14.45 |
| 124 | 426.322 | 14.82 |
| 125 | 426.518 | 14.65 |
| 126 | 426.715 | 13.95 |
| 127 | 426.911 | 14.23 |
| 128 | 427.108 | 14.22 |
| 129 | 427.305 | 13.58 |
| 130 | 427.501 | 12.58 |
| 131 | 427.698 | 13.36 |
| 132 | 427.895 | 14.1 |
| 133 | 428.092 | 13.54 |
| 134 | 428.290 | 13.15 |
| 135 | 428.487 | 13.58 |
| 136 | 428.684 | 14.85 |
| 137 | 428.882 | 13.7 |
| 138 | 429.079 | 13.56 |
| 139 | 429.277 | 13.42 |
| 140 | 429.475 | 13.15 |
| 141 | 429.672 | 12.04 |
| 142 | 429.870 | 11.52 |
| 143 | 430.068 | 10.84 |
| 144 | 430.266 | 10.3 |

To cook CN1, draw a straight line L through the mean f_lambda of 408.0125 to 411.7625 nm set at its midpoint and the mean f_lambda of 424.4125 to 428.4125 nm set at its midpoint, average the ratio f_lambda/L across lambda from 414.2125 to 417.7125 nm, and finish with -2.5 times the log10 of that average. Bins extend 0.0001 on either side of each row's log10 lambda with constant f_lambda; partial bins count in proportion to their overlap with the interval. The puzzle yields 0.09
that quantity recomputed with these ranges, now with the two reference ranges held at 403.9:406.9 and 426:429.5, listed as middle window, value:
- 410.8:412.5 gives 0.00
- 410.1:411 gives 0.05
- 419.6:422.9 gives 0.04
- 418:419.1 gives 0.08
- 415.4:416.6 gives 0.07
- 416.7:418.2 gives 0.08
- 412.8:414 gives 0.04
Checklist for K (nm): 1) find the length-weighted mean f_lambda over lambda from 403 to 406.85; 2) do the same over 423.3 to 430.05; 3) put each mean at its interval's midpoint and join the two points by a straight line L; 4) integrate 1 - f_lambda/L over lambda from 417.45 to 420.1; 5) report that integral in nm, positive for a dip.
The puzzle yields 0.190 nm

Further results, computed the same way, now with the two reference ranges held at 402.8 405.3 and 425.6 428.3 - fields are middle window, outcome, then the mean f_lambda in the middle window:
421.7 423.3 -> 0.10 nm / 12.9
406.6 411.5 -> 0.18 nm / 12.8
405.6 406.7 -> 0.09 nm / 12.1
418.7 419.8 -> 0.08 nm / 12.6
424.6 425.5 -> -0.01 nm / 14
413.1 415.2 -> 0.18 nm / 12.3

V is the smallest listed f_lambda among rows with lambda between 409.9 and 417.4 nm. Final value 11.64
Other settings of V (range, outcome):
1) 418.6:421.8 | 12.28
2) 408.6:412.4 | 11.68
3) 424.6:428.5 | 12.58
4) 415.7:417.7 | 12.21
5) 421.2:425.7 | 11.9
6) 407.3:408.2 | 11.41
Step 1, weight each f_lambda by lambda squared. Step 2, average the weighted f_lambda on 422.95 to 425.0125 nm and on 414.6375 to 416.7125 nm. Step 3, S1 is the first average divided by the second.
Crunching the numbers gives 1.2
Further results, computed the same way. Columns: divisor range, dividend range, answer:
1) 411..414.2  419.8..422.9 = 1.05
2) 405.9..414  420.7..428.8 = 1.15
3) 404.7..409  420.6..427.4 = 1.17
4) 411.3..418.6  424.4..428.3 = 1.17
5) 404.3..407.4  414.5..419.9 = 1.03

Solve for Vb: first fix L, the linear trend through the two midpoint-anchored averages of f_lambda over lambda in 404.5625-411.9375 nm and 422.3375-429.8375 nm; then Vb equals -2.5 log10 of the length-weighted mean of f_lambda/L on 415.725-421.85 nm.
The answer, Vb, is 0.05 mag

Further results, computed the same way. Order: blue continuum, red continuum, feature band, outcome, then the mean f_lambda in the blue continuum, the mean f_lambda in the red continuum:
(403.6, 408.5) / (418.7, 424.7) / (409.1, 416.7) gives 0.02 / 12.8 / 13.2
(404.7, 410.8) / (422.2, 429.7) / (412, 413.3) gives -0.01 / 12.8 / 13.7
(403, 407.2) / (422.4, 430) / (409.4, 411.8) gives 0.03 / 12.8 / 13.7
